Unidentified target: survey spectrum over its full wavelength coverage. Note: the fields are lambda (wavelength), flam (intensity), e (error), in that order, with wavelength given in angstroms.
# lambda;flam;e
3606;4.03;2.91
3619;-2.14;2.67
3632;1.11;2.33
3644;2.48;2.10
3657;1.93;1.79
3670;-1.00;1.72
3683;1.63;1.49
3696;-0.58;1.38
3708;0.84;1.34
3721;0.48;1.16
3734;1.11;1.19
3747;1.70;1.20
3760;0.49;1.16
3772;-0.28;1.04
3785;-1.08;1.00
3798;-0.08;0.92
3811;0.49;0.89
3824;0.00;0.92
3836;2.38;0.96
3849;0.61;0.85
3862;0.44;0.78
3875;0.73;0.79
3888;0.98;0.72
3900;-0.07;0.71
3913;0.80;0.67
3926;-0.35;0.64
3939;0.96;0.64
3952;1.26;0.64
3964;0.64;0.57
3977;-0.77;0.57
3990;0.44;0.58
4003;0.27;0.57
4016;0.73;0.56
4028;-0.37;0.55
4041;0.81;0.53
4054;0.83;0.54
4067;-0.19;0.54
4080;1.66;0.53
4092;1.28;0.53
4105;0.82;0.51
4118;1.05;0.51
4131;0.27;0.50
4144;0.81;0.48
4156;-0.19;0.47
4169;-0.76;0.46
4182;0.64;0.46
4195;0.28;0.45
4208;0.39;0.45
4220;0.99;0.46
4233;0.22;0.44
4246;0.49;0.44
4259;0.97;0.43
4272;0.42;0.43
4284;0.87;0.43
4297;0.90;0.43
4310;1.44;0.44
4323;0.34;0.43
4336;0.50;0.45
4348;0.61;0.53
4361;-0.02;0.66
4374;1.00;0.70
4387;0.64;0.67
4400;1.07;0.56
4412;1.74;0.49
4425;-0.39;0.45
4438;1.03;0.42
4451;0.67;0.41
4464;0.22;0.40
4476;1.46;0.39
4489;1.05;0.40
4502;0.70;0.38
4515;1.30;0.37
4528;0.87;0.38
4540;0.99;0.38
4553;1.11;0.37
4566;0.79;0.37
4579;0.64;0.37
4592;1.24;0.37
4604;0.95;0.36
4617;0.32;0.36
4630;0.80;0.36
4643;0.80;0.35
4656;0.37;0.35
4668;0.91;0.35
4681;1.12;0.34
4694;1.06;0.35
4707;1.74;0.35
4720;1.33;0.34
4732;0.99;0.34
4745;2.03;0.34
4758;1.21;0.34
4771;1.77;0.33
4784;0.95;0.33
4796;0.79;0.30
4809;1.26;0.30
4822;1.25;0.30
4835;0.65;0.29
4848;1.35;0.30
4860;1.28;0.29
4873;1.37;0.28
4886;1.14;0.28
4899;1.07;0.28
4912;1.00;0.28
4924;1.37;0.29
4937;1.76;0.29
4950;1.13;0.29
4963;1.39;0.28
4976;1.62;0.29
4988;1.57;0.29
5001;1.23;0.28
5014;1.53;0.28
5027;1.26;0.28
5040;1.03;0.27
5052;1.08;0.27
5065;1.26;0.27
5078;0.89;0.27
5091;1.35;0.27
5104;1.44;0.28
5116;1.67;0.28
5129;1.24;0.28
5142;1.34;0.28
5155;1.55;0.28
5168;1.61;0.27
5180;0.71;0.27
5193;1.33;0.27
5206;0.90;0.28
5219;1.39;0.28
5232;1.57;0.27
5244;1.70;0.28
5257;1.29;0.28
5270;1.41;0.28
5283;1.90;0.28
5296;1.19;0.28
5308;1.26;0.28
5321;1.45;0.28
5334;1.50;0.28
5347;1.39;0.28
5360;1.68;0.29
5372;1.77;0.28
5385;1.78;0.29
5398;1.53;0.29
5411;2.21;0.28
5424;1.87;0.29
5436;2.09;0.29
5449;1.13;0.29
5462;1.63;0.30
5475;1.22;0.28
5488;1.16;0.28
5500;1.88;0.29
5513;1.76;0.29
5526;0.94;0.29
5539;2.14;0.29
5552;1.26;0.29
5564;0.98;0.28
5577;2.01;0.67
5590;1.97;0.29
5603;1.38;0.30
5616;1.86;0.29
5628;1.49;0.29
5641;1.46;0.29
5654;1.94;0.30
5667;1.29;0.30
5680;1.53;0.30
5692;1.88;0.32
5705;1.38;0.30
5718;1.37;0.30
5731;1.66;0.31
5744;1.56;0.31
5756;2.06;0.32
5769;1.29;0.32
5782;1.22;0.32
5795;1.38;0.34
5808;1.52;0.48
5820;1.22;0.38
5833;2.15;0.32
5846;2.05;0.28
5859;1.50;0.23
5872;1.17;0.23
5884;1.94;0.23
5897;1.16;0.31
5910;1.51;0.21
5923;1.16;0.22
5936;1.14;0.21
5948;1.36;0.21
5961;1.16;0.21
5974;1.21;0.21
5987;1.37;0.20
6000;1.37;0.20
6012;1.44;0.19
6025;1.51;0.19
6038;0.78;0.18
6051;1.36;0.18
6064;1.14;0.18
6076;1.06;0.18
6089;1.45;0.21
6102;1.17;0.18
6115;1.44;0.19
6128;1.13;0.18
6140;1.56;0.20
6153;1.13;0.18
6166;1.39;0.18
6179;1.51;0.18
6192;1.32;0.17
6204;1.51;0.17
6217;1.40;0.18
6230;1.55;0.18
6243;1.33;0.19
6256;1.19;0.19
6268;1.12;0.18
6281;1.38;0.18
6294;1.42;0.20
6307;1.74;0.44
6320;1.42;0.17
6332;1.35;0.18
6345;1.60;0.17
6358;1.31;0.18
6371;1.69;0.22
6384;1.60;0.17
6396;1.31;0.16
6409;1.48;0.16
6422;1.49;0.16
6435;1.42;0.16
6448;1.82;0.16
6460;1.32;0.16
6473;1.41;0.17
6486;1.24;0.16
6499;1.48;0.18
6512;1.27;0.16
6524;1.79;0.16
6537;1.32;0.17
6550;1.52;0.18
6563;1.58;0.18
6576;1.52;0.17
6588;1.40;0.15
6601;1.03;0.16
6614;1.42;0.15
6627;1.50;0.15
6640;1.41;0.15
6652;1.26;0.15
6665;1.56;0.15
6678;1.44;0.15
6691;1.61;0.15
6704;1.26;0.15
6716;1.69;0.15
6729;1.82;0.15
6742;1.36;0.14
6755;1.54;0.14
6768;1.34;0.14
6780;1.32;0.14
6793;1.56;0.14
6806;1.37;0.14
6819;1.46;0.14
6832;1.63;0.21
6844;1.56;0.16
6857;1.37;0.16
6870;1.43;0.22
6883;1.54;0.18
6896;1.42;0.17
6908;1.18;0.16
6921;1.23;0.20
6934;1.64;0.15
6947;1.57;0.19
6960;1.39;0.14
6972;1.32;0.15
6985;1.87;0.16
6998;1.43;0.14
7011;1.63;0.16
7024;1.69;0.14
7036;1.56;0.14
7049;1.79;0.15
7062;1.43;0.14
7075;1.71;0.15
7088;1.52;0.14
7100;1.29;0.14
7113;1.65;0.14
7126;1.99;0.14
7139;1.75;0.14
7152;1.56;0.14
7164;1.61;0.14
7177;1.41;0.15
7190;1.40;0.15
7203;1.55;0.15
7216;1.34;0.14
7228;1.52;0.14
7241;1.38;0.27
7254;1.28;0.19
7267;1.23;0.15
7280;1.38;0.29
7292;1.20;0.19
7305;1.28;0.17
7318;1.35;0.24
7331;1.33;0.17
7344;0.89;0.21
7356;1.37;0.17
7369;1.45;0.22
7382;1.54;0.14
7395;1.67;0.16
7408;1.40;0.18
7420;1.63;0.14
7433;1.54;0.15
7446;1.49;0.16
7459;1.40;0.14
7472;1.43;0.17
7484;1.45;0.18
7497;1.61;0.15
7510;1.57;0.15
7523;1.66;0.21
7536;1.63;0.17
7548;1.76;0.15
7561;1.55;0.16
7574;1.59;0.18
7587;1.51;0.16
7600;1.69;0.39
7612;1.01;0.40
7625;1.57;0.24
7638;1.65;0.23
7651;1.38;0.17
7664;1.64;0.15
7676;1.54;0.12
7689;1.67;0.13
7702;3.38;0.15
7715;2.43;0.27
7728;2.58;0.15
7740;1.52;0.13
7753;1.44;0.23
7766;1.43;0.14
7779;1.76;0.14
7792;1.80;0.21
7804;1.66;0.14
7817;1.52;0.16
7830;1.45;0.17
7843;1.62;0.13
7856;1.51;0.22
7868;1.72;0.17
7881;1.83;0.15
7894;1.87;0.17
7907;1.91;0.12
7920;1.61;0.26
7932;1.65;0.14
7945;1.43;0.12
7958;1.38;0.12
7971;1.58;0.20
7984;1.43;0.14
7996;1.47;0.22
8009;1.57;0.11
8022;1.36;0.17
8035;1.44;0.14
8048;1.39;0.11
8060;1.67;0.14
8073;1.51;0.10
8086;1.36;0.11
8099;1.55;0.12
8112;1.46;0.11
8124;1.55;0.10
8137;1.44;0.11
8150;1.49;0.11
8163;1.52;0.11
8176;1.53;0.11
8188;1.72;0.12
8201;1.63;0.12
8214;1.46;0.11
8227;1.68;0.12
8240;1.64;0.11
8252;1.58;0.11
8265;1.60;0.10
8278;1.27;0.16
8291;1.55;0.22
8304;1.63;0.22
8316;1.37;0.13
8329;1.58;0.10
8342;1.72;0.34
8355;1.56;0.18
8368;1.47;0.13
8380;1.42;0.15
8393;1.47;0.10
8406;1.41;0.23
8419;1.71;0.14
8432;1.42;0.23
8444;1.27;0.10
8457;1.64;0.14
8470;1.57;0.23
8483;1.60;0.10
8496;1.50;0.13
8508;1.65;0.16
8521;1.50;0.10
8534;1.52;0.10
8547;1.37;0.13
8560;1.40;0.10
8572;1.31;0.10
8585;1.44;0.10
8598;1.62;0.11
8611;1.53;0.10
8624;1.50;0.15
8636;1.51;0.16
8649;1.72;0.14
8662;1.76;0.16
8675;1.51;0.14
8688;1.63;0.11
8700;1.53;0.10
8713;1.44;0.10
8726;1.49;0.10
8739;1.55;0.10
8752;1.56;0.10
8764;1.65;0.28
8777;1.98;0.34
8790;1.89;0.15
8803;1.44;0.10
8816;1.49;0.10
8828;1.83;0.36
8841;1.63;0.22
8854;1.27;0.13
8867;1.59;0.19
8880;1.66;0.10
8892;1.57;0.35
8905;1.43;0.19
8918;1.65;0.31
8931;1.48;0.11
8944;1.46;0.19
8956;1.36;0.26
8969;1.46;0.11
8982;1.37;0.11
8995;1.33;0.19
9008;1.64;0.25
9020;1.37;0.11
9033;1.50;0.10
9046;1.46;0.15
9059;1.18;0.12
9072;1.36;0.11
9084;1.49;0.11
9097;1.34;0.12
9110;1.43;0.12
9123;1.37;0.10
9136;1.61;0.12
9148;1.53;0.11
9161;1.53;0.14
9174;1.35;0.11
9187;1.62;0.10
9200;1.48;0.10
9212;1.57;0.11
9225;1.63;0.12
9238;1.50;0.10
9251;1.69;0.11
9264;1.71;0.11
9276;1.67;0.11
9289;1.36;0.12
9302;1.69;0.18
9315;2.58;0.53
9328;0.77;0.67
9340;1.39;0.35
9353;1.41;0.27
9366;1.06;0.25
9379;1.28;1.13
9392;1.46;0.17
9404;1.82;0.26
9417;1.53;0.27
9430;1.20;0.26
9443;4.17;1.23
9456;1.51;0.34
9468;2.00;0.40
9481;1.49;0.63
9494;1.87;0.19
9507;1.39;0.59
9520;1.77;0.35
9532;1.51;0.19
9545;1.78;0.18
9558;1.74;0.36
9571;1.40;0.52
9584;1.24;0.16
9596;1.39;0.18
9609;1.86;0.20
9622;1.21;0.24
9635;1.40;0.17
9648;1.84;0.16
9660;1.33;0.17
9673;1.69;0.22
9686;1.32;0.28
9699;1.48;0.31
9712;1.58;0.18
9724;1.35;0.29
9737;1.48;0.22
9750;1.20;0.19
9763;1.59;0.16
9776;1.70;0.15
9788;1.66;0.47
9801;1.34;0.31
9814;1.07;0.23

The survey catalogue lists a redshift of 0.17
